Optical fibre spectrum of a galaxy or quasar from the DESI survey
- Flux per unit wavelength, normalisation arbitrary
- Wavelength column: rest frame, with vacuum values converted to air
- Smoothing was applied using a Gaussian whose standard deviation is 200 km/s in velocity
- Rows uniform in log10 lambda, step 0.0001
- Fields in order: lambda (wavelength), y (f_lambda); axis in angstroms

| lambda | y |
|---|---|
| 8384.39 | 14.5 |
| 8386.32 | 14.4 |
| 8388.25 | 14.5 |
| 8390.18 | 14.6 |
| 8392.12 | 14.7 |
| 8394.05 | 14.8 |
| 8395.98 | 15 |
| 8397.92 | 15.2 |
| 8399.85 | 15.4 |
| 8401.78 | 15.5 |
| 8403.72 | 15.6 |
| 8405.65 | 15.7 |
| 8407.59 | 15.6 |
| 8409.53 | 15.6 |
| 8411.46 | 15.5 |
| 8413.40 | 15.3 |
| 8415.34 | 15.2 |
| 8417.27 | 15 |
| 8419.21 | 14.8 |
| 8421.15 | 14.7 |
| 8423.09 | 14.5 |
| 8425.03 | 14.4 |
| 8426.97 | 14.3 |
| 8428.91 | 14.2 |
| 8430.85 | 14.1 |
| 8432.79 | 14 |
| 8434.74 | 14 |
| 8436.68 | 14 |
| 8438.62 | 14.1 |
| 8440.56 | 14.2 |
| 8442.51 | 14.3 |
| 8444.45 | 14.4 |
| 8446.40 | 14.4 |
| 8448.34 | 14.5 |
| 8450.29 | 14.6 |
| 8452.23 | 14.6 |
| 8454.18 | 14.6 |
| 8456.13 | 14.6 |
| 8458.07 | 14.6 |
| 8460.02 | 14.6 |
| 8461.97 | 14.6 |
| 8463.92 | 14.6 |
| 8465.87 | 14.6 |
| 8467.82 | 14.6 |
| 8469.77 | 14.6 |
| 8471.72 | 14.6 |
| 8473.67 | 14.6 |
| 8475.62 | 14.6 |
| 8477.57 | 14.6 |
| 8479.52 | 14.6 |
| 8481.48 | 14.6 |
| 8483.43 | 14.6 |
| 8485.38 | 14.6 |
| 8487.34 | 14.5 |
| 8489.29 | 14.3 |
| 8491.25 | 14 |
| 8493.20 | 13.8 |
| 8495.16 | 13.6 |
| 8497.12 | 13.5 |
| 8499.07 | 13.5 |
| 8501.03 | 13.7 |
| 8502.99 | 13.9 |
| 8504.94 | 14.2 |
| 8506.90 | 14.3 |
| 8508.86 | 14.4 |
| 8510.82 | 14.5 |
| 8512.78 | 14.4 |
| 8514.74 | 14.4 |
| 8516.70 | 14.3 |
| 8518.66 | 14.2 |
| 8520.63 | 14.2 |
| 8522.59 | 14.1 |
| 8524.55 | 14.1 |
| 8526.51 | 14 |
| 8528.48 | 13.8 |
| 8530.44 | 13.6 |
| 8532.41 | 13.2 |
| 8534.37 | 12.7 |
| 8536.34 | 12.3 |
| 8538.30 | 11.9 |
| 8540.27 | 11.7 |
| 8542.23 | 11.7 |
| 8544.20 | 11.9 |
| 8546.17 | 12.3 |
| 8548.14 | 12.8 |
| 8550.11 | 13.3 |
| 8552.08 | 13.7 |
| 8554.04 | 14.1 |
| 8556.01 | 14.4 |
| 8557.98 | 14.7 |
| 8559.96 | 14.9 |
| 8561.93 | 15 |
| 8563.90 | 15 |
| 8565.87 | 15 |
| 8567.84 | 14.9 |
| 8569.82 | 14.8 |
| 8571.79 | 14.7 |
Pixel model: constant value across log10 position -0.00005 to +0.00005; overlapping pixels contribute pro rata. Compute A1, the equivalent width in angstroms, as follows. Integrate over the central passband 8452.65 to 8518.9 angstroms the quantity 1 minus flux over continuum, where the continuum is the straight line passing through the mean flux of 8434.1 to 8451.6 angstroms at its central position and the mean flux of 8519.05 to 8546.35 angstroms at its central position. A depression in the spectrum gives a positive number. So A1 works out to -3.24 angstroms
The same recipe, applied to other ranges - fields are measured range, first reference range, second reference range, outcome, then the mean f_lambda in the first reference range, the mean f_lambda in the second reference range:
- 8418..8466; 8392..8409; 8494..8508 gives 0.9 angstroms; 15.3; 13.8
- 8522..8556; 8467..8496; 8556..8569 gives 3.9 angstroms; 14.4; 14.9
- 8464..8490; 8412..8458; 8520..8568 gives -0.8 angstroms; 14.5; 13.5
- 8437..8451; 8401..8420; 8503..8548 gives 0.5 angstroms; 15.4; 13.5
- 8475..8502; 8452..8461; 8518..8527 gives 0.4 angstroms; 14.6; 14.1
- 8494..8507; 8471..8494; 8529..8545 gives 0.0 angstroms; 14.5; 12.4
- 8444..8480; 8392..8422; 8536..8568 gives 0.0 angstroms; 15.2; 13.5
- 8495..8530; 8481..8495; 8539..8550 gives -1.9 angstroms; 14.3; 12.2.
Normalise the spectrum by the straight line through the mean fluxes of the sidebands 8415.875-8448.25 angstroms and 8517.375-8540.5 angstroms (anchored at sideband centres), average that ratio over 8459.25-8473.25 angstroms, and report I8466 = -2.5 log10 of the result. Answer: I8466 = -0.04 mag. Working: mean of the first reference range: 14.4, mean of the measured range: 14.6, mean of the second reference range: 13.4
